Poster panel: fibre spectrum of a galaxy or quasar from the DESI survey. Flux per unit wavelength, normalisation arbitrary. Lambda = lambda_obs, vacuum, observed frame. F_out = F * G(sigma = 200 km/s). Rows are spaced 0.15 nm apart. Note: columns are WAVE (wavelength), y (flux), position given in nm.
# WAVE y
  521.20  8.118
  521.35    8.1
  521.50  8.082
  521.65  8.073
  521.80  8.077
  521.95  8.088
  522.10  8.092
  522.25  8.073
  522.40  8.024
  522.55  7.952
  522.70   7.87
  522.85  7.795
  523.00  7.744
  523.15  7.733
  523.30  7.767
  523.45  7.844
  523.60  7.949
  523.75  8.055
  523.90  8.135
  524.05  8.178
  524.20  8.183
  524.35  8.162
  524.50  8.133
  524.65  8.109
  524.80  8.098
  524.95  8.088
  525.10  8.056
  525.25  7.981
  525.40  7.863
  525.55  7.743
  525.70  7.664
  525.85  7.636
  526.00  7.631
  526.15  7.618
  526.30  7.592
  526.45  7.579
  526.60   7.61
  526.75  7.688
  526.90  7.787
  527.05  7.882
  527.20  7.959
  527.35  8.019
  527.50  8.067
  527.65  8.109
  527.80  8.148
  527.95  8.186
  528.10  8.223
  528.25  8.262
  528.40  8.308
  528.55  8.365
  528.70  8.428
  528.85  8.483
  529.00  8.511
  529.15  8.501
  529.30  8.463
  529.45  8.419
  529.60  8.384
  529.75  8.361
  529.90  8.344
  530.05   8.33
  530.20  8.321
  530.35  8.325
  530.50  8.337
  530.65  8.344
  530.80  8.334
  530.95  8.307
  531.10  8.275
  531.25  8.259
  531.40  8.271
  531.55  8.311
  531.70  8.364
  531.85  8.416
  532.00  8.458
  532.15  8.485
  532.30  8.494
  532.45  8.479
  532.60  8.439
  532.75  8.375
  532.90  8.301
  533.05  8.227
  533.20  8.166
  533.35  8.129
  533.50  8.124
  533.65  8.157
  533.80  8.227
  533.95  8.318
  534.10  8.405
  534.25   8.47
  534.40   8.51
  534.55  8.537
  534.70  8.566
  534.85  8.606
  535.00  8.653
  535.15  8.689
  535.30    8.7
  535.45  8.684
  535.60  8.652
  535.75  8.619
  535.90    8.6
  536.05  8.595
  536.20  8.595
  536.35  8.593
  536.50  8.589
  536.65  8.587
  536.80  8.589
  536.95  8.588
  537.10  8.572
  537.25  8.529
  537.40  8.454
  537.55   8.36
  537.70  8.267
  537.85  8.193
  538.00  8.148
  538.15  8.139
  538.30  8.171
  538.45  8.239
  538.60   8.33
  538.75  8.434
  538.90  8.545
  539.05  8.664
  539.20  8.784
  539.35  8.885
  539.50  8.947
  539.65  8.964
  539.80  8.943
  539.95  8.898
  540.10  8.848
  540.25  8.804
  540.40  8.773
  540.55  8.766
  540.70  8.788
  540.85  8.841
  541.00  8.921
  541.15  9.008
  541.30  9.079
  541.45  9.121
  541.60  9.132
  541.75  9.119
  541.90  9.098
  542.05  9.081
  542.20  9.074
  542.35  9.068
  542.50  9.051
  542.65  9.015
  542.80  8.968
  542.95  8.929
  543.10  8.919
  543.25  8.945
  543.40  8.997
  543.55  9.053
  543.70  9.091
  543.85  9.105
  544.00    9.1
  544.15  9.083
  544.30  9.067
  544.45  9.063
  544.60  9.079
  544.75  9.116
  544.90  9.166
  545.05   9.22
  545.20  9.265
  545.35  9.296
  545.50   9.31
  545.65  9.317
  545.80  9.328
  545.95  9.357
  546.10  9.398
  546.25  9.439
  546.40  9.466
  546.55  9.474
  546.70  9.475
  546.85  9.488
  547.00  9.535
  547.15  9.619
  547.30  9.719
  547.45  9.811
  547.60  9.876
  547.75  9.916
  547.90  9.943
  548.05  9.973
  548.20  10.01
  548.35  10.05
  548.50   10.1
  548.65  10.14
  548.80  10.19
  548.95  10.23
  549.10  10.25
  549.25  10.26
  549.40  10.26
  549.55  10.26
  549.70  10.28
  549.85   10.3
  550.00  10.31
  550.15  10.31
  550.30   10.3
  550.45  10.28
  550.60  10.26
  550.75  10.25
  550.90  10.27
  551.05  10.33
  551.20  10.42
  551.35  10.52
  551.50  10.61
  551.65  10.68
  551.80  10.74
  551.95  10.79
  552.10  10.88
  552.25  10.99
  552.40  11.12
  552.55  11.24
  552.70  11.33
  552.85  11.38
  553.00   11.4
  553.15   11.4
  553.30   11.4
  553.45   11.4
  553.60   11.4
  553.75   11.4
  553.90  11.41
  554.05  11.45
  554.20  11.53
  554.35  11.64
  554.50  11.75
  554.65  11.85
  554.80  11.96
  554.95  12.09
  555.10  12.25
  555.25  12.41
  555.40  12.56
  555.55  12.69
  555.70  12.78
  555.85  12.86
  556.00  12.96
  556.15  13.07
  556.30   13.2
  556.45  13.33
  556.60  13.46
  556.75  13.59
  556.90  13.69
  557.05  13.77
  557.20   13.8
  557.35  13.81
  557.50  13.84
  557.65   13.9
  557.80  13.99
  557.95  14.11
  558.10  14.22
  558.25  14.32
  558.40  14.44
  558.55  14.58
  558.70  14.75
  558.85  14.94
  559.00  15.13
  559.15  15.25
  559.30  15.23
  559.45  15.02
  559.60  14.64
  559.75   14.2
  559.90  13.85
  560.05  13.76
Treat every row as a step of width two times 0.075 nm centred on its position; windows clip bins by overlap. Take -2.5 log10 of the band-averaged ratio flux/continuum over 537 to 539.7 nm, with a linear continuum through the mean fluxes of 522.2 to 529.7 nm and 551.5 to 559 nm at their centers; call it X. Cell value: 0.17 mag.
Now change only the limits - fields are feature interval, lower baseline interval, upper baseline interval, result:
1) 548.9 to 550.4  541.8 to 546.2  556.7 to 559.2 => 0.09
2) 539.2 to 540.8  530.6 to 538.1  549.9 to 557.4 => 0.06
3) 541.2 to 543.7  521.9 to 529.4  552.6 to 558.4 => 0.17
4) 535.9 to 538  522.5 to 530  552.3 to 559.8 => 0.16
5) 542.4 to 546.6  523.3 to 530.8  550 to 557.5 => 0.15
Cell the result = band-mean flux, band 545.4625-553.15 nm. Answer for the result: 10.2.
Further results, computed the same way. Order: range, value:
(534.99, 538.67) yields 8.48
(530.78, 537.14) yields 8.45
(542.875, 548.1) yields 9.34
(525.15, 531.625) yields 8.12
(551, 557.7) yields 12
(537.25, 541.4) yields 8.64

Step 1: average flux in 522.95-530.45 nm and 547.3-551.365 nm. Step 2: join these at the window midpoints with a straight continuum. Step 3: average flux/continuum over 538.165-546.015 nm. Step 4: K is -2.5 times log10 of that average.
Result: 0.064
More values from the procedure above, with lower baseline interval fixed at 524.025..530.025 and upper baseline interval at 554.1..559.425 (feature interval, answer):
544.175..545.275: 0.23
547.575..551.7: 0.19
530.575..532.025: 0.06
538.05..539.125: 0.21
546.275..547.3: 0.22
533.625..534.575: 0.12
